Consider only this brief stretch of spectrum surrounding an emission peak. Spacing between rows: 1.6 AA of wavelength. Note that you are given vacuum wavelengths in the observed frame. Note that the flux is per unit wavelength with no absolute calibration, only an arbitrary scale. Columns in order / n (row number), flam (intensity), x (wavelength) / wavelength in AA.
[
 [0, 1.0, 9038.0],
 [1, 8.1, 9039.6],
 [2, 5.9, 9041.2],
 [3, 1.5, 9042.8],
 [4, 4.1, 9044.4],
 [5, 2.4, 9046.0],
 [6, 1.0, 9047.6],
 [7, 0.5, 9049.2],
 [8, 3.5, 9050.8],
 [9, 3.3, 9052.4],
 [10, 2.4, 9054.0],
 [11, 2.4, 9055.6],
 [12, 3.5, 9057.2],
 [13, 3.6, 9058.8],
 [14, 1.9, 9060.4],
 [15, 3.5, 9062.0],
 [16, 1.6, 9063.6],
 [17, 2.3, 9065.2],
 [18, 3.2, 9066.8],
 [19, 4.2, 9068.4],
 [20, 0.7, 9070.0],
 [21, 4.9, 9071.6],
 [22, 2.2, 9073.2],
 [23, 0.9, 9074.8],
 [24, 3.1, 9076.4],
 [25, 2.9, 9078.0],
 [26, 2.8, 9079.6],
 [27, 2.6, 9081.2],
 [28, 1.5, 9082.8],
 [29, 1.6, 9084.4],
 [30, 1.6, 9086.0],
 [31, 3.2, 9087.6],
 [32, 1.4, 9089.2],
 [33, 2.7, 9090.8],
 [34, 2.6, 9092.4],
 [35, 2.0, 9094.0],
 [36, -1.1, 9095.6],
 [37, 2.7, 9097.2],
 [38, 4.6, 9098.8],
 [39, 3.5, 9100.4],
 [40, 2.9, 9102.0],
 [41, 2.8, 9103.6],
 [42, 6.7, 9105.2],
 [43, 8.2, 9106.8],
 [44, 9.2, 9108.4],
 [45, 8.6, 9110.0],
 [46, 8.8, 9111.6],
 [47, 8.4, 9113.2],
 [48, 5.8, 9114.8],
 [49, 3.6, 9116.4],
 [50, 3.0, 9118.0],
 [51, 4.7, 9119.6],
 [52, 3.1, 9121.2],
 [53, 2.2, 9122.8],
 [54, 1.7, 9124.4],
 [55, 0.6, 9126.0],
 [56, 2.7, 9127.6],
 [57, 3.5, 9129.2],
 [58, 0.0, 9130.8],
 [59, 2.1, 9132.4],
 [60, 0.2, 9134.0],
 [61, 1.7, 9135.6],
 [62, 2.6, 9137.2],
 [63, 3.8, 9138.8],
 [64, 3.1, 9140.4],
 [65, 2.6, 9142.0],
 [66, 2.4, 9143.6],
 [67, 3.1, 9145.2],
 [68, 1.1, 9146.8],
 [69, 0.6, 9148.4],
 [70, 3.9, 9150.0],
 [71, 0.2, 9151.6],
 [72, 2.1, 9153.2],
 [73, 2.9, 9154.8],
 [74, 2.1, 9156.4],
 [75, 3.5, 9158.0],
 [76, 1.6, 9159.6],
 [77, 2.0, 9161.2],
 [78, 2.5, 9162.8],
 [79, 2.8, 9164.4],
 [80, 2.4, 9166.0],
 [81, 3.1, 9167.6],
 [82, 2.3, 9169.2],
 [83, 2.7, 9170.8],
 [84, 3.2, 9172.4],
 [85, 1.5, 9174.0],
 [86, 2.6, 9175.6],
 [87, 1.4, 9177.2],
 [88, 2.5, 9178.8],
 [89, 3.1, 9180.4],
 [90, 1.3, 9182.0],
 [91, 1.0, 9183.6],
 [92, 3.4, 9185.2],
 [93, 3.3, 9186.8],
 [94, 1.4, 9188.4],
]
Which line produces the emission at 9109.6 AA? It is H-gamma 4340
